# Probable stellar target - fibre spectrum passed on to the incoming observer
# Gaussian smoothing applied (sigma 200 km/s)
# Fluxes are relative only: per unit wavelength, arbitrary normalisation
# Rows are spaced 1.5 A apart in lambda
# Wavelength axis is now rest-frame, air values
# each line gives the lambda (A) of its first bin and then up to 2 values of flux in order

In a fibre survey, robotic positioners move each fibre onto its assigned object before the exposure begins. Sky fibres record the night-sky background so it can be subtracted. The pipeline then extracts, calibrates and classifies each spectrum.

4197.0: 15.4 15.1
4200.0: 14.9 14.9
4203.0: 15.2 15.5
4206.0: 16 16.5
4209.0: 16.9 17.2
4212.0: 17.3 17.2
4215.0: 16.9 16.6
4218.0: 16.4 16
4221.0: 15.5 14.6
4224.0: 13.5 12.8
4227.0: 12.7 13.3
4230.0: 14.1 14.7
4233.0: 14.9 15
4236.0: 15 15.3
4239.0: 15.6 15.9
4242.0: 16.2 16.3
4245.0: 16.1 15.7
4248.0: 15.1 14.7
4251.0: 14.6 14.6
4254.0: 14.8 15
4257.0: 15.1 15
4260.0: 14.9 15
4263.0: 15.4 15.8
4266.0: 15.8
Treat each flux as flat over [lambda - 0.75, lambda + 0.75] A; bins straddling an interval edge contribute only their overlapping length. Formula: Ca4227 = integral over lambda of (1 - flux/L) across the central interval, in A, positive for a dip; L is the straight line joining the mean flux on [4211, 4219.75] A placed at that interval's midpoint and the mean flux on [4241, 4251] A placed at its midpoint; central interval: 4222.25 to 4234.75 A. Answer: 1.8 A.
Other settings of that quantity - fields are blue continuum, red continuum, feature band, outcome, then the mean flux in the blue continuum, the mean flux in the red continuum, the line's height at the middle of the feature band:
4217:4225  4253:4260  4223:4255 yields 0.5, 15.2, 15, 15.1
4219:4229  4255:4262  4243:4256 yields -0.4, 14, 15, 14.7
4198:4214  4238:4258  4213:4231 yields 1.0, 16.1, 15.4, 15.8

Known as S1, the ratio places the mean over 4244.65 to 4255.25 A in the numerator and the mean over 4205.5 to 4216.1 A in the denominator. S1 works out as 0.89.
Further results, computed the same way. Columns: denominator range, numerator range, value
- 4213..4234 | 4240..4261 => 1.02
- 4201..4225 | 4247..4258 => 0.93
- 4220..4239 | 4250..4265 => 1.04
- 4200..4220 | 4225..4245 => 0.91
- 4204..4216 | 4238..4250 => 0.94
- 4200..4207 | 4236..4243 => 1.02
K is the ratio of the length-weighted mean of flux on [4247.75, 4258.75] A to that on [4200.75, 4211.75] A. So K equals 0.92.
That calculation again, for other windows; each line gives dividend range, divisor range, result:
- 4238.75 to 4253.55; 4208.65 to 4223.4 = 0.94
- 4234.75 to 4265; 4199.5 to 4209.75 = 0.97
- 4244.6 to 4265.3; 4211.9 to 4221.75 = 0.92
